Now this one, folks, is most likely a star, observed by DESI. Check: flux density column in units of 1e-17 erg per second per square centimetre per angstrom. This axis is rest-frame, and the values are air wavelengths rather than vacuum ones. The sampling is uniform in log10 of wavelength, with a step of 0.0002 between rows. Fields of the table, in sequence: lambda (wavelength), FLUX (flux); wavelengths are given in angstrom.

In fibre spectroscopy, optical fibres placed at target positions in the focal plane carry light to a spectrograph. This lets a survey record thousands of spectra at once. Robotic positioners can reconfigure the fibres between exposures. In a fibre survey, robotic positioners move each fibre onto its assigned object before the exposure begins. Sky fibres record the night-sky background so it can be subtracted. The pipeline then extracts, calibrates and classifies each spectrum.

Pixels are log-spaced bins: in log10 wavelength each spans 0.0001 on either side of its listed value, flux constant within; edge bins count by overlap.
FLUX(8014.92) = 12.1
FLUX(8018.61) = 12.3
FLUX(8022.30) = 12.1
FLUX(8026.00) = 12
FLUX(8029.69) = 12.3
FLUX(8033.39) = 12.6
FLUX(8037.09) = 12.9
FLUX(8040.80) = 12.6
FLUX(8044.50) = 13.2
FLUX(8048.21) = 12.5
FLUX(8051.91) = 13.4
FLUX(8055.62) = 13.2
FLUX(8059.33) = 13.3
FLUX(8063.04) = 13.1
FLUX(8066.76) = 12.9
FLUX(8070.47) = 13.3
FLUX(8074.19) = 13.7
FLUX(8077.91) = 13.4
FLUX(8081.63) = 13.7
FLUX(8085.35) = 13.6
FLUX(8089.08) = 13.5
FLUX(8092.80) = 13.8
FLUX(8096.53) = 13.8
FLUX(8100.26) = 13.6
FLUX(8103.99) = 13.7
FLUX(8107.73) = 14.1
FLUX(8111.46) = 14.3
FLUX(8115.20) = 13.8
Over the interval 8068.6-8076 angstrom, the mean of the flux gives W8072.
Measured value 13.5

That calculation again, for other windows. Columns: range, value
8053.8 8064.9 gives 13.2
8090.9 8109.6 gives 13.8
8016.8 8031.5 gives 12.2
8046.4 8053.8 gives 13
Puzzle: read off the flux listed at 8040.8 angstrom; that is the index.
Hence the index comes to 12.6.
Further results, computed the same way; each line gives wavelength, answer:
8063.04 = 13.1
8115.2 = 13.8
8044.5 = 13.2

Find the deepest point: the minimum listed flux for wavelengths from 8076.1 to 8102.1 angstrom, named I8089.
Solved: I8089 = 13.4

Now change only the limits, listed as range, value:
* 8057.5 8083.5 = 12.9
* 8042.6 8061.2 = 12.5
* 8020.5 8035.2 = 12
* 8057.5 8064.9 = 13.1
